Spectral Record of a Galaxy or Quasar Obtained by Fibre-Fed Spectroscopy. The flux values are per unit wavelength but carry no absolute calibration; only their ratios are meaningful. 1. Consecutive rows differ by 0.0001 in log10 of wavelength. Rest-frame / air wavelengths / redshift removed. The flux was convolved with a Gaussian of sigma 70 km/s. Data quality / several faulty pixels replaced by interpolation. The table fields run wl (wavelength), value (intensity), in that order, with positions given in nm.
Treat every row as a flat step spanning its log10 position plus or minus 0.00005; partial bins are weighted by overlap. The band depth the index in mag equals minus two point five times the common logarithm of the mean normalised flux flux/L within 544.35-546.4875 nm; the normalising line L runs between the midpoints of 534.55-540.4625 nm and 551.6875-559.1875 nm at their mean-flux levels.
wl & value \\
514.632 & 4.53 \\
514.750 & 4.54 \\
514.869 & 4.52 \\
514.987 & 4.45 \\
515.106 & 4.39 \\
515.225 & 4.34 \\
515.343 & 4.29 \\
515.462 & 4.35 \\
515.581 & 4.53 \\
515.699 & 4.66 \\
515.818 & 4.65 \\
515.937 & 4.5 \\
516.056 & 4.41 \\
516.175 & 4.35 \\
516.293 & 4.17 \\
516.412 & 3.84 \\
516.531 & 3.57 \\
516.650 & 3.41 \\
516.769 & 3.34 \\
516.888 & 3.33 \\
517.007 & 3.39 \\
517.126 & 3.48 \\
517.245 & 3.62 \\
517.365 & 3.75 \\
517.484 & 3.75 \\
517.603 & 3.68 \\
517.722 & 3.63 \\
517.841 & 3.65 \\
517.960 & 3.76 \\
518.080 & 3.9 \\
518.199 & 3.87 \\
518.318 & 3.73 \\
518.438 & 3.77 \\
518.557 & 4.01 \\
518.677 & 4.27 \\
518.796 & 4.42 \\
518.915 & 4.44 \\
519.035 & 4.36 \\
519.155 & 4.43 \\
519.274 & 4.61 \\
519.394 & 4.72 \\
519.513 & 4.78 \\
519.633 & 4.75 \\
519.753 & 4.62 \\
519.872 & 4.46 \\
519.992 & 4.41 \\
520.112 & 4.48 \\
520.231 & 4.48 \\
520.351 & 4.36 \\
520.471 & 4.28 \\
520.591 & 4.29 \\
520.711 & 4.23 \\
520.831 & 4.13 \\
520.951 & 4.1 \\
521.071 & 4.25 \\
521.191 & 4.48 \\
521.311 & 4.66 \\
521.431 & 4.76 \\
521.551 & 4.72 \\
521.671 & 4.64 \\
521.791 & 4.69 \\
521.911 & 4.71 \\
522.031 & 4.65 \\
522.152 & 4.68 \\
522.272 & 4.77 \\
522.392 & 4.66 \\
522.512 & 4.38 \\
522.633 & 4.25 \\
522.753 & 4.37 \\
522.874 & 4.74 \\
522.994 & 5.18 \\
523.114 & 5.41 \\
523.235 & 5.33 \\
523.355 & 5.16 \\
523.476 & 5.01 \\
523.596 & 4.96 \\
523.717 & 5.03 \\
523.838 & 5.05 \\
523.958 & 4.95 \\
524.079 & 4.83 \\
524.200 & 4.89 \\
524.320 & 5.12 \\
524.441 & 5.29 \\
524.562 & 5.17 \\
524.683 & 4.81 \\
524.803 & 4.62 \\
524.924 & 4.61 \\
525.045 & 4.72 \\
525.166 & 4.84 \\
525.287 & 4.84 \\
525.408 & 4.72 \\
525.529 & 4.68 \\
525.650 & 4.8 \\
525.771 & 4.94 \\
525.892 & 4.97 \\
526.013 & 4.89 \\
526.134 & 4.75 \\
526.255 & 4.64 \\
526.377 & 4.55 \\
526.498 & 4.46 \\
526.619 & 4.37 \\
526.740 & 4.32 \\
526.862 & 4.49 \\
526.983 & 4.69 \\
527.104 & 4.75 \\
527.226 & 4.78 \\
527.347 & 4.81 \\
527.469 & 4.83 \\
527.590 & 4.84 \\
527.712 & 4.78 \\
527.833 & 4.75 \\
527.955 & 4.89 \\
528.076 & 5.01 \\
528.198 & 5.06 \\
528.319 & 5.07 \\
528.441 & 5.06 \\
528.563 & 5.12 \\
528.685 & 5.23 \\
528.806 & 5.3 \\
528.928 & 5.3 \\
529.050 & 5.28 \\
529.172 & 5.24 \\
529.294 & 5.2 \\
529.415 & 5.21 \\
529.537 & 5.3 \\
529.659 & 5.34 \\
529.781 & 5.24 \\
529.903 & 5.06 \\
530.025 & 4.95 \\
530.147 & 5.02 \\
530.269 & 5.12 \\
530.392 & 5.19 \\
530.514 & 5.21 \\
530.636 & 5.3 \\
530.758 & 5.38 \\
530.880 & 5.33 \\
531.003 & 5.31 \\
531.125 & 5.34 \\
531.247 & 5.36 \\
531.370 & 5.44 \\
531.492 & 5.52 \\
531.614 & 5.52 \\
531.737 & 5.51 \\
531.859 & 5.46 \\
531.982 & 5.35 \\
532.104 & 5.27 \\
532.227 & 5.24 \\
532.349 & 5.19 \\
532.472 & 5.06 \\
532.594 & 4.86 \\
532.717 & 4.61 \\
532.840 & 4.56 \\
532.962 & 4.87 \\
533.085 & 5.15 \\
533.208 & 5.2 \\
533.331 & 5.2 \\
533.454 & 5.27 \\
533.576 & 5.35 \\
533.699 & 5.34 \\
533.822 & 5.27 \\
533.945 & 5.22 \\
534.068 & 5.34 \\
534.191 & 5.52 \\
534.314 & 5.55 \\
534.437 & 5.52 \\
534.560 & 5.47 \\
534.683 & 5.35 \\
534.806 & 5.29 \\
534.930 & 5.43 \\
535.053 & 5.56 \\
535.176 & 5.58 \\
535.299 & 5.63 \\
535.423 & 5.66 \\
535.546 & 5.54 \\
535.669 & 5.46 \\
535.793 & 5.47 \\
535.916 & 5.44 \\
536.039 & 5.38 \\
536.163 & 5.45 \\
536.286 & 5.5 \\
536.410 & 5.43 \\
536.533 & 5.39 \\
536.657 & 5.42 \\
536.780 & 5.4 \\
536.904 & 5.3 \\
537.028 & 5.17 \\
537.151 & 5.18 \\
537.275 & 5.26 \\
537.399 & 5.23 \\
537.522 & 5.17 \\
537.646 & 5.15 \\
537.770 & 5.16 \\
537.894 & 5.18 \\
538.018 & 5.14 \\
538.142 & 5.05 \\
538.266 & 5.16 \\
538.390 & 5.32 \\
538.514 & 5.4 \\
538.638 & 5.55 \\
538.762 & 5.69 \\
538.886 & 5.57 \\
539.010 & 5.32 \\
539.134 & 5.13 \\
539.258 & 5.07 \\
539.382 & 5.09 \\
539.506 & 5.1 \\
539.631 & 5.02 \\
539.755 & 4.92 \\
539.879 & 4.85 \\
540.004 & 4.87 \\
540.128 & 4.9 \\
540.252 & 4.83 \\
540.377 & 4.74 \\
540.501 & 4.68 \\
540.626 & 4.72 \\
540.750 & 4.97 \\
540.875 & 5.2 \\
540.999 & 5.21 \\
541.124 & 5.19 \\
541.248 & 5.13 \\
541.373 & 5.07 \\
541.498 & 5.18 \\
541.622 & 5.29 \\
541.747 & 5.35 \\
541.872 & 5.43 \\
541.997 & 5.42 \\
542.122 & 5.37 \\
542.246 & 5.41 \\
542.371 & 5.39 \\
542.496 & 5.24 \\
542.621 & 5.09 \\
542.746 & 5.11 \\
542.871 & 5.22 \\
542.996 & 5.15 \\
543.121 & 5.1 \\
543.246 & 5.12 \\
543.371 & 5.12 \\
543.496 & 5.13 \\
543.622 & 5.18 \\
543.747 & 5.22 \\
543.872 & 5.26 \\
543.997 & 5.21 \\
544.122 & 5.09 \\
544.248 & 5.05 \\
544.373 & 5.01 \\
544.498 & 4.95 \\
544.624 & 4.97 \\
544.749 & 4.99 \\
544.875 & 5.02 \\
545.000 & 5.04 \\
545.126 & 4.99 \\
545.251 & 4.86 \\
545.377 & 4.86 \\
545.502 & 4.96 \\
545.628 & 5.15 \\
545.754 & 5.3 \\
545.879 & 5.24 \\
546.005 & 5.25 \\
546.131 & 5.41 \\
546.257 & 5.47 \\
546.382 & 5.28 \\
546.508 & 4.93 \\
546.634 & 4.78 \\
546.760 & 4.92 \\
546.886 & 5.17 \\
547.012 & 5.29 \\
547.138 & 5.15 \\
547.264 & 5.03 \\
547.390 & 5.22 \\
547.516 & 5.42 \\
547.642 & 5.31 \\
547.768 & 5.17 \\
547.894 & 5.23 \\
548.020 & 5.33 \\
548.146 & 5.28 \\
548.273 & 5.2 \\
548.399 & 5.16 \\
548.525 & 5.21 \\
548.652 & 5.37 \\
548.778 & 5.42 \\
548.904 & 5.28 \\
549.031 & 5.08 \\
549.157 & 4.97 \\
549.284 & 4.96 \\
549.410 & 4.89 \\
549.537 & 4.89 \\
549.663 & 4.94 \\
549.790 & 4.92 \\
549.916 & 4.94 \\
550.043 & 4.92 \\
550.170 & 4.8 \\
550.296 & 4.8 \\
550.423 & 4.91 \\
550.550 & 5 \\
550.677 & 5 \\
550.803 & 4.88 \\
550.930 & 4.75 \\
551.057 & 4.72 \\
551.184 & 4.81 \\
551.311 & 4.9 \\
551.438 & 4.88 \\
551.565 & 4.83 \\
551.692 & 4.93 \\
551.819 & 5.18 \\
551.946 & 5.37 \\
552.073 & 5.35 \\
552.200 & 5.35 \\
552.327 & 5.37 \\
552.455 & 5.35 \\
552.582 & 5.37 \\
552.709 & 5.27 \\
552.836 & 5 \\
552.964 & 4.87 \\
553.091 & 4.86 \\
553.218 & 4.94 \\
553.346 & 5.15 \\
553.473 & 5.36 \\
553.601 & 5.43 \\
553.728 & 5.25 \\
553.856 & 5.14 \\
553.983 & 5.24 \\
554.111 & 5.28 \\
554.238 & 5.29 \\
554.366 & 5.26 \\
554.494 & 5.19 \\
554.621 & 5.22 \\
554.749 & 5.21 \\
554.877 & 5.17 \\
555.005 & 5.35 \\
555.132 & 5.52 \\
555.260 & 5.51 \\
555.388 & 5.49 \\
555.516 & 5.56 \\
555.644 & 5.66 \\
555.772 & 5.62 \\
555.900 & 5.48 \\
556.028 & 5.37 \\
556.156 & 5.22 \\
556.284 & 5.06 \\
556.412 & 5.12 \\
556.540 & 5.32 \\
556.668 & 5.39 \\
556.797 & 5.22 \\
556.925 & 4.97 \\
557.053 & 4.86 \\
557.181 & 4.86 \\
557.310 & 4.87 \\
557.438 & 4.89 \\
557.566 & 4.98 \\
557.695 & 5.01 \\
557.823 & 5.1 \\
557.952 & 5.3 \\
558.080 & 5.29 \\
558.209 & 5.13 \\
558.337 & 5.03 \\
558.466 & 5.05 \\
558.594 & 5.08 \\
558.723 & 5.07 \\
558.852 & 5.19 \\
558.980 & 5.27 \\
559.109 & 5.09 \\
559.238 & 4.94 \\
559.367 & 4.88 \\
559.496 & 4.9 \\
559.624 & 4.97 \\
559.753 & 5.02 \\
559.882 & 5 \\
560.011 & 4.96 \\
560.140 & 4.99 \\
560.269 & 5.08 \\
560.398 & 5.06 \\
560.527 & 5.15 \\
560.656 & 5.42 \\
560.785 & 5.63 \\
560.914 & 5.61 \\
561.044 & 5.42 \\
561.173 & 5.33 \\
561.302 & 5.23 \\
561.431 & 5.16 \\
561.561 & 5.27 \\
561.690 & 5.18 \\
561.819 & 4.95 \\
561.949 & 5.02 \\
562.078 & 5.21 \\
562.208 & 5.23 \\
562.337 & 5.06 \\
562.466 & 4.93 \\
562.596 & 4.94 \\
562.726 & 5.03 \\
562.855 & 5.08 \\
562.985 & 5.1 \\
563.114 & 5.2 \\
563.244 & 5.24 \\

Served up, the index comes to 0.030 mag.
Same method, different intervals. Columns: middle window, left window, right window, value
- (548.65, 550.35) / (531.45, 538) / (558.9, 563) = 0.04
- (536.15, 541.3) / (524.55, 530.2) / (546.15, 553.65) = -0.04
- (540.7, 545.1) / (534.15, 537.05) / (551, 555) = 0.03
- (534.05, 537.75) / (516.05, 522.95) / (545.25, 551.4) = -0.15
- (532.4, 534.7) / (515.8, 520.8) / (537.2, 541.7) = -0.08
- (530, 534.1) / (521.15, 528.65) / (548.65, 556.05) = -0.07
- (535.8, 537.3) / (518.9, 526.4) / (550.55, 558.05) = -0.10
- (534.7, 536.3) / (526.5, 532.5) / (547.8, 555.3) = -0.08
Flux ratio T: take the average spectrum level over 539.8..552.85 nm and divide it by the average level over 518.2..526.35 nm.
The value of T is 1.1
